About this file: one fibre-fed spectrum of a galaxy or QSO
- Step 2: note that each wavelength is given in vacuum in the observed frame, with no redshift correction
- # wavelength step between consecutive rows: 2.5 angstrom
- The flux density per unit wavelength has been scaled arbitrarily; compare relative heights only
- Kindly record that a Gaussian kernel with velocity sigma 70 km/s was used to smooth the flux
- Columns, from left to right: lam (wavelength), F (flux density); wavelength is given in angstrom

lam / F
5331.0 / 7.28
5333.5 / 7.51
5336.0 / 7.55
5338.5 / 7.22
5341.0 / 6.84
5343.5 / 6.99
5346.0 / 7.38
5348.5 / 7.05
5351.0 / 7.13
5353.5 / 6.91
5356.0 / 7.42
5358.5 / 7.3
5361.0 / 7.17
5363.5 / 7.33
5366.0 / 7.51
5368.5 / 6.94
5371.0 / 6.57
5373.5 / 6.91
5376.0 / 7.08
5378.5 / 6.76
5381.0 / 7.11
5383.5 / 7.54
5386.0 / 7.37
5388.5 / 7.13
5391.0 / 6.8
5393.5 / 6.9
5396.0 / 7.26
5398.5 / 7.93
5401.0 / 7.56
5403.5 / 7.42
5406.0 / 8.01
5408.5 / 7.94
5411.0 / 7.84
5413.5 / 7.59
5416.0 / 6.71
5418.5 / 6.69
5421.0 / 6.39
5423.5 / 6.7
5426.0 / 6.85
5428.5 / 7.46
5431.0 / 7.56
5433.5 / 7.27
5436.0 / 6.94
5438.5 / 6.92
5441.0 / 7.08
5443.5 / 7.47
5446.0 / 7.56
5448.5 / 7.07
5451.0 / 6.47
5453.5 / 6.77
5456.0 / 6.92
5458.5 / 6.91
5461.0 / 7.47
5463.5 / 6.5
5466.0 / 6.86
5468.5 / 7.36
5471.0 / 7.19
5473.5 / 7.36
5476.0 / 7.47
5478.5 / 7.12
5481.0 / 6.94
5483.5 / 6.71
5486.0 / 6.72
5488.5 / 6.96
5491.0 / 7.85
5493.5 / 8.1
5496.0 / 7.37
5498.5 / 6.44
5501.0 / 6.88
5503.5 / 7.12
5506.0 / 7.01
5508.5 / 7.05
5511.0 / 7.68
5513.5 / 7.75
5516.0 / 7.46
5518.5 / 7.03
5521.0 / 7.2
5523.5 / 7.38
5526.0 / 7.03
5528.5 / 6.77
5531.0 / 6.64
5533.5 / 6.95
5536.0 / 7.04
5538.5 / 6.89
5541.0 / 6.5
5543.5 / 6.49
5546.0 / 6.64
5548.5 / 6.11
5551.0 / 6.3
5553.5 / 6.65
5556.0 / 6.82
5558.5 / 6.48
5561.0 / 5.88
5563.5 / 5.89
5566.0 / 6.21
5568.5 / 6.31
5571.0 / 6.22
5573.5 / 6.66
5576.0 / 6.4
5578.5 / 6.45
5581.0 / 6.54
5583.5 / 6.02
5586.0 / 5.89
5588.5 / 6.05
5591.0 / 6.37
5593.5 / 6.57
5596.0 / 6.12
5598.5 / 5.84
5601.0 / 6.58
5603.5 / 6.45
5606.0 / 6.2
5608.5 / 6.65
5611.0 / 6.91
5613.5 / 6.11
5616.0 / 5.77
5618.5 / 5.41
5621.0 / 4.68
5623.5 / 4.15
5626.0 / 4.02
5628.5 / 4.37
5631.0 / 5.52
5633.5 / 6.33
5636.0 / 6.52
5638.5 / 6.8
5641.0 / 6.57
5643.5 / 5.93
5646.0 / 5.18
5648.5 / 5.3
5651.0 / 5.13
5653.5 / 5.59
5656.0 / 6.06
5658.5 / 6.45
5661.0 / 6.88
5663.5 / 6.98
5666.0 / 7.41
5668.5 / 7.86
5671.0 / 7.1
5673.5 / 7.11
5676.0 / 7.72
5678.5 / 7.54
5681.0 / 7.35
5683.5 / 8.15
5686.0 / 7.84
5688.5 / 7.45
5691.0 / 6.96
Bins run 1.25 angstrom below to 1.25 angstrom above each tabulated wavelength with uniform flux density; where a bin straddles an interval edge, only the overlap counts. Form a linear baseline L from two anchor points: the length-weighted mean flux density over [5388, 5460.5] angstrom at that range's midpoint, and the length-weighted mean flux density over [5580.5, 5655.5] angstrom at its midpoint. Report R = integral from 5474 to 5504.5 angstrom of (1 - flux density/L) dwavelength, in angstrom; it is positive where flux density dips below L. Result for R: -1.87 angstrom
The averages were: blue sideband 7.18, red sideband 5.85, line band 7.15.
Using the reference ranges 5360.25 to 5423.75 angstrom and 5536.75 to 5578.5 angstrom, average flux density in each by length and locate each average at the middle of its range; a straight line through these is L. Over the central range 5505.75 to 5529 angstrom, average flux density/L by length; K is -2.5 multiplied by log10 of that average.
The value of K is -0.10 mag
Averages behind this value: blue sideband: 7.21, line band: 7.26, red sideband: 6.41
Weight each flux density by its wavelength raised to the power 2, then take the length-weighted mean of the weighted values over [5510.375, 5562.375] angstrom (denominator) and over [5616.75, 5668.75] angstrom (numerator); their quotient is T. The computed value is 0.89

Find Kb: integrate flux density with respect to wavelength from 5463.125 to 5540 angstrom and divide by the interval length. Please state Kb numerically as 7.13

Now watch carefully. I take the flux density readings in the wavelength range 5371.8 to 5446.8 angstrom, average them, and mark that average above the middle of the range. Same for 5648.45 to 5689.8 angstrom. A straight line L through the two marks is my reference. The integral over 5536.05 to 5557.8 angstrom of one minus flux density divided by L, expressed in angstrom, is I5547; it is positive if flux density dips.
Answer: 1.59 angstrom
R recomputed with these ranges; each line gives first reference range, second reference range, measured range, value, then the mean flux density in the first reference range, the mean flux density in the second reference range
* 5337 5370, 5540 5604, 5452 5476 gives -1.1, 7.17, 6.32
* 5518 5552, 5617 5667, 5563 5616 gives -0.4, 6.78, 5.76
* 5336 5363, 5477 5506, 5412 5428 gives 0.6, 7.17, 7.11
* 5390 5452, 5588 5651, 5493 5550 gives -4.2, 7.22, 5.84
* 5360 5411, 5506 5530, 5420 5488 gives 2.0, 7.28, 7.24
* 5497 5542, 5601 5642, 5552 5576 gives 0.6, 7.05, 5.8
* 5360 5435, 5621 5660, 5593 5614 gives -2.0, 7.21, 5.57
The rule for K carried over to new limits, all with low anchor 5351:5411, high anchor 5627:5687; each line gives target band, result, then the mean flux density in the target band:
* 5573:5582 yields 0.04 mag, 6.5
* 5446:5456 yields 0.03 mag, 6.89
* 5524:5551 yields 0.03 mag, 6.71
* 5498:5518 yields -0.04 mag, 7.2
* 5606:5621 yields 0.11 mag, 6.05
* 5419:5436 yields 0.02 mag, 7.02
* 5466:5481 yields -0.03 mag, 7.23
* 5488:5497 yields -0.10 mag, 7.63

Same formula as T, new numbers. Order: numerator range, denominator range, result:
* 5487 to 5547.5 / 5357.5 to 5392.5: 1.05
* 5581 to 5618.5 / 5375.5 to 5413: 0.91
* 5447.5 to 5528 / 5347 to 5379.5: 1.05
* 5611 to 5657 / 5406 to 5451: 0.83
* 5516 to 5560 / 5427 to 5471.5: 0.99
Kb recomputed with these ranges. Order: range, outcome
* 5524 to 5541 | 6.88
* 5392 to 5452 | 7.23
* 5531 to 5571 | 6.47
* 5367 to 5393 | 7.02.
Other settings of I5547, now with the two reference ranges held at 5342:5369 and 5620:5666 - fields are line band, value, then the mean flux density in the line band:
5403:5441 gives -1.9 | 7.21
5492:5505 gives -1.4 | 7.19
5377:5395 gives -0.1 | 7.09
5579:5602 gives -0.8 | 6.22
